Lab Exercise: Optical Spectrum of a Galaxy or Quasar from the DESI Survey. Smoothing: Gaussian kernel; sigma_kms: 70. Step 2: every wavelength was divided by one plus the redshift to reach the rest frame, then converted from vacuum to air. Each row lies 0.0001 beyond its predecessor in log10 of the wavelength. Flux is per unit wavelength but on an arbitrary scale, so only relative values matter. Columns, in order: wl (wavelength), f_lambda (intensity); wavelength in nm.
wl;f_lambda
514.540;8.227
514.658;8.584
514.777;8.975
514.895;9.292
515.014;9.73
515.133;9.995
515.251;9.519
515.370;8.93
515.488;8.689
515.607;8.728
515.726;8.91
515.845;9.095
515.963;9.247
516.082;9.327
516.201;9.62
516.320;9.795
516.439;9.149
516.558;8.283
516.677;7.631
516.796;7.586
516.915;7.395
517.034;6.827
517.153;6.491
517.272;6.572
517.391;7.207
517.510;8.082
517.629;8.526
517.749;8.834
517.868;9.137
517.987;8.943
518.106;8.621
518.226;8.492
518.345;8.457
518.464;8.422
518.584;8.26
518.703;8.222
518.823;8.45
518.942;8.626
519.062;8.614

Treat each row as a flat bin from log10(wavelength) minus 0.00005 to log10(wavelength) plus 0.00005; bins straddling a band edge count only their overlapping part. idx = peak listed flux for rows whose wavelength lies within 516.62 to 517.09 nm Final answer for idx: 7.631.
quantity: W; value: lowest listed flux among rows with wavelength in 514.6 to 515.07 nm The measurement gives 8.584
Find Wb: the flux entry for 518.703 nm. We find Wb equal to 8.222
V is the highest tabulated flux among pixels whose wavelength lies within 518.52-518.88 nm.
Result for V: 8.45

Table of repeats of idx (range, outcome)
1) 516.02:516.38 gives 9.795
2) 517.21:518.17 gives 9.137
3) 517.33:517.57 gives 8.082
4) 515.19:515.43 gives 9.519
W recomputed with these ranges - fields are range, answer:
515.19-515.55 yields 8.689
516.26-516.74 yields 7.631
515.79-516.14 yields 9.095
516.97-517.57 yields 6.491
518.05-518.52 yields 8.422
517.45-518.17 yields 8.082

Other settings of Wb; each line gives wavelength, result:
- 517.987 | 8.943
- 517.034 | 6.827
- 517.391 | 7.207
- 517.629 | 8.526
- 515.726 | 8.91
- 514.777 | 8.975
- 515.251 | 9.519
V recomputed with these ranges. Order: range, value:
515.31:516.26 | 9.62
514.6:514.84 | 8.975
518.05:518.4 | 8.621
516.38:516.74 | 9.149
